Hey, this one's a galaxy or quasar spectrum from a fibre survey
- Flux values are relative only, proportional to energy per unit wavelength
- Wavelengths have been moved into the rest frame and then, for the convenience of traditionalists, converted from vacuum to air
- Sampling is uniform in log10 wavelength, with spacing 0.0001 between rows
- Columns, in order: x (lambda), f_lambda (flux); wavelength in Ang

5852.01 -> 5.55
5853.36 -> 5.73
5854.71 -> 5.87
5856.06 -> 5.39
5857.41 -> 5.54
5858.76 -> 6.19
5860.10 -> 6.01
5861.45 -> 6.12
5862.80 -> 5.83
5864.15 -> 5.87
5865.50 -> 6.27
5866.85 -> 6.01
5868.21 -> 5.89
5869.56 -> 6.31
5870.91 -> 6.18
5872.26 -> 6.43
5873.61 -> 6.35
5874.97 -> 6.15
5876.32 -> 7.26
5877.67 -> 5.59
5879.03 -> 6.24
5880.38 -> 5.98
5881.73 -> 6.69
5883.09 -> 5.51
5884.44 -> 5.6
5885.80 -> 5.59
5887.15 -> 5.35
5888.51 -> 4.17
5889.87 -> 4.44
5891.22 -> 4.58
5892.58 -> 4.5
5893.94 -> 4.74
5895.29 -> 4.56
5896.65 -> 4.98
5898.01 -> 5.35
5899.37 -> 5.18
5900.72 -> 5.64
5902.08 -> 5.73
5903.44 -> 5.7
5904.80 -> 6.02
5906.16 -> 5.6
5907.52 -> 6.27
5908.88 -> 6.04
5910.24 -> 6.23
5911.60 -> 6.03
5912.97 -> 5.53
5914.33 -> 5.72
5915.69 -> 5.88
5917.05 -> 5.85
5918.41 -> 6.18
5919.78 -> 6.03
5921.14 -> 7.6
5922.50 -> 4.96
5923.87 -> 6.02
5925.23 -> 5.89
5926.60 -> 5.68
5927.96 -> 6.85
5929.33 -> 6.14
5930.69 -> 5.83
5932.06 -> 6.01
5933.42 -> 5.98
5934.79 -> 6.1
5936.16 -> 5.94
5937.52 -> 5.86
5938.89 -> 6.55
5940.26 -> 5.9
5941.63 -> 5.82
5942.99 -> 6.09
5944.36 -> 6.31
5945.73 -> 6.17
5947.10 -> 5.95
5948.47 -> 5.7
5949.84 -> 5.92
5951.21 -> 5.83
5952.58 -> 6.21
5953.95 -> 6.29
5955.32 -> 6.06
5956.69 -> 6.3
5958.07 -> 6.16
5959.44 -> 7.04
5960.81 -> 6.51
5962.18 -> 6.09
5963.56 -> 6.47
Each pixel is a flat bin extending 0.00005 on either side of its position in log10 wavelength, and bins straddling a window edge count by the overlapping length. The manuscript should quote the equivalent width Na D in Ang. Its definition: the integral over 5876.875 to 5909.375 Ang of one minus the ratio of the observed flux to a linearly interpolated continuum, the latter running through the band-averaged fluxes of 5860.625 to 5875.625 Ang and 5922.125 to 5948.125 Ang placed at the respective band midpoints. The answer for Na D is 3.5 Ang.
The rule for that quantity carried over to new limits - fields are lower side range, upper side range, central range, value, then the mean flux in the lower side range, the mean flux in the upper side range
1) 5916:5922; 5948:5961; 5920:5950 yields 1.0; 6.34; 6.2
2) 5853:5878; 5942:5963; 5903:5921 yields 0.4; 6.06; 6.17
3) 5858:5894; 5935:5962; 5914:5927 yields 0.0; 5.79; 6.14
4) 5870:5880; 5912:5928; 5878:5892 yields 1.9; 6.31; 5.98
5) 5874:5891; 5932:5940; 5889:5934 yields 1.7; 5.69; 6.07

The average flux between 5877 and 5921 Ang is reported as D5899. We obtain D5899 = 5.57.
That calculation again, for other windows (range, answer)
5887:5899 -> 4.72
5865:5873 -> 6.18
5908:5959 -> 6.05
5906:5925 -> 6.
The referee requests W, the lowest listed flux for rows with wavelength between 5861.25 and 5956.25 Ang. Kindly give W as 4.17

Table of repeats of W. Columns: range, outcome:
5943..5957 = 5.7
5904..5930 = 4.96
